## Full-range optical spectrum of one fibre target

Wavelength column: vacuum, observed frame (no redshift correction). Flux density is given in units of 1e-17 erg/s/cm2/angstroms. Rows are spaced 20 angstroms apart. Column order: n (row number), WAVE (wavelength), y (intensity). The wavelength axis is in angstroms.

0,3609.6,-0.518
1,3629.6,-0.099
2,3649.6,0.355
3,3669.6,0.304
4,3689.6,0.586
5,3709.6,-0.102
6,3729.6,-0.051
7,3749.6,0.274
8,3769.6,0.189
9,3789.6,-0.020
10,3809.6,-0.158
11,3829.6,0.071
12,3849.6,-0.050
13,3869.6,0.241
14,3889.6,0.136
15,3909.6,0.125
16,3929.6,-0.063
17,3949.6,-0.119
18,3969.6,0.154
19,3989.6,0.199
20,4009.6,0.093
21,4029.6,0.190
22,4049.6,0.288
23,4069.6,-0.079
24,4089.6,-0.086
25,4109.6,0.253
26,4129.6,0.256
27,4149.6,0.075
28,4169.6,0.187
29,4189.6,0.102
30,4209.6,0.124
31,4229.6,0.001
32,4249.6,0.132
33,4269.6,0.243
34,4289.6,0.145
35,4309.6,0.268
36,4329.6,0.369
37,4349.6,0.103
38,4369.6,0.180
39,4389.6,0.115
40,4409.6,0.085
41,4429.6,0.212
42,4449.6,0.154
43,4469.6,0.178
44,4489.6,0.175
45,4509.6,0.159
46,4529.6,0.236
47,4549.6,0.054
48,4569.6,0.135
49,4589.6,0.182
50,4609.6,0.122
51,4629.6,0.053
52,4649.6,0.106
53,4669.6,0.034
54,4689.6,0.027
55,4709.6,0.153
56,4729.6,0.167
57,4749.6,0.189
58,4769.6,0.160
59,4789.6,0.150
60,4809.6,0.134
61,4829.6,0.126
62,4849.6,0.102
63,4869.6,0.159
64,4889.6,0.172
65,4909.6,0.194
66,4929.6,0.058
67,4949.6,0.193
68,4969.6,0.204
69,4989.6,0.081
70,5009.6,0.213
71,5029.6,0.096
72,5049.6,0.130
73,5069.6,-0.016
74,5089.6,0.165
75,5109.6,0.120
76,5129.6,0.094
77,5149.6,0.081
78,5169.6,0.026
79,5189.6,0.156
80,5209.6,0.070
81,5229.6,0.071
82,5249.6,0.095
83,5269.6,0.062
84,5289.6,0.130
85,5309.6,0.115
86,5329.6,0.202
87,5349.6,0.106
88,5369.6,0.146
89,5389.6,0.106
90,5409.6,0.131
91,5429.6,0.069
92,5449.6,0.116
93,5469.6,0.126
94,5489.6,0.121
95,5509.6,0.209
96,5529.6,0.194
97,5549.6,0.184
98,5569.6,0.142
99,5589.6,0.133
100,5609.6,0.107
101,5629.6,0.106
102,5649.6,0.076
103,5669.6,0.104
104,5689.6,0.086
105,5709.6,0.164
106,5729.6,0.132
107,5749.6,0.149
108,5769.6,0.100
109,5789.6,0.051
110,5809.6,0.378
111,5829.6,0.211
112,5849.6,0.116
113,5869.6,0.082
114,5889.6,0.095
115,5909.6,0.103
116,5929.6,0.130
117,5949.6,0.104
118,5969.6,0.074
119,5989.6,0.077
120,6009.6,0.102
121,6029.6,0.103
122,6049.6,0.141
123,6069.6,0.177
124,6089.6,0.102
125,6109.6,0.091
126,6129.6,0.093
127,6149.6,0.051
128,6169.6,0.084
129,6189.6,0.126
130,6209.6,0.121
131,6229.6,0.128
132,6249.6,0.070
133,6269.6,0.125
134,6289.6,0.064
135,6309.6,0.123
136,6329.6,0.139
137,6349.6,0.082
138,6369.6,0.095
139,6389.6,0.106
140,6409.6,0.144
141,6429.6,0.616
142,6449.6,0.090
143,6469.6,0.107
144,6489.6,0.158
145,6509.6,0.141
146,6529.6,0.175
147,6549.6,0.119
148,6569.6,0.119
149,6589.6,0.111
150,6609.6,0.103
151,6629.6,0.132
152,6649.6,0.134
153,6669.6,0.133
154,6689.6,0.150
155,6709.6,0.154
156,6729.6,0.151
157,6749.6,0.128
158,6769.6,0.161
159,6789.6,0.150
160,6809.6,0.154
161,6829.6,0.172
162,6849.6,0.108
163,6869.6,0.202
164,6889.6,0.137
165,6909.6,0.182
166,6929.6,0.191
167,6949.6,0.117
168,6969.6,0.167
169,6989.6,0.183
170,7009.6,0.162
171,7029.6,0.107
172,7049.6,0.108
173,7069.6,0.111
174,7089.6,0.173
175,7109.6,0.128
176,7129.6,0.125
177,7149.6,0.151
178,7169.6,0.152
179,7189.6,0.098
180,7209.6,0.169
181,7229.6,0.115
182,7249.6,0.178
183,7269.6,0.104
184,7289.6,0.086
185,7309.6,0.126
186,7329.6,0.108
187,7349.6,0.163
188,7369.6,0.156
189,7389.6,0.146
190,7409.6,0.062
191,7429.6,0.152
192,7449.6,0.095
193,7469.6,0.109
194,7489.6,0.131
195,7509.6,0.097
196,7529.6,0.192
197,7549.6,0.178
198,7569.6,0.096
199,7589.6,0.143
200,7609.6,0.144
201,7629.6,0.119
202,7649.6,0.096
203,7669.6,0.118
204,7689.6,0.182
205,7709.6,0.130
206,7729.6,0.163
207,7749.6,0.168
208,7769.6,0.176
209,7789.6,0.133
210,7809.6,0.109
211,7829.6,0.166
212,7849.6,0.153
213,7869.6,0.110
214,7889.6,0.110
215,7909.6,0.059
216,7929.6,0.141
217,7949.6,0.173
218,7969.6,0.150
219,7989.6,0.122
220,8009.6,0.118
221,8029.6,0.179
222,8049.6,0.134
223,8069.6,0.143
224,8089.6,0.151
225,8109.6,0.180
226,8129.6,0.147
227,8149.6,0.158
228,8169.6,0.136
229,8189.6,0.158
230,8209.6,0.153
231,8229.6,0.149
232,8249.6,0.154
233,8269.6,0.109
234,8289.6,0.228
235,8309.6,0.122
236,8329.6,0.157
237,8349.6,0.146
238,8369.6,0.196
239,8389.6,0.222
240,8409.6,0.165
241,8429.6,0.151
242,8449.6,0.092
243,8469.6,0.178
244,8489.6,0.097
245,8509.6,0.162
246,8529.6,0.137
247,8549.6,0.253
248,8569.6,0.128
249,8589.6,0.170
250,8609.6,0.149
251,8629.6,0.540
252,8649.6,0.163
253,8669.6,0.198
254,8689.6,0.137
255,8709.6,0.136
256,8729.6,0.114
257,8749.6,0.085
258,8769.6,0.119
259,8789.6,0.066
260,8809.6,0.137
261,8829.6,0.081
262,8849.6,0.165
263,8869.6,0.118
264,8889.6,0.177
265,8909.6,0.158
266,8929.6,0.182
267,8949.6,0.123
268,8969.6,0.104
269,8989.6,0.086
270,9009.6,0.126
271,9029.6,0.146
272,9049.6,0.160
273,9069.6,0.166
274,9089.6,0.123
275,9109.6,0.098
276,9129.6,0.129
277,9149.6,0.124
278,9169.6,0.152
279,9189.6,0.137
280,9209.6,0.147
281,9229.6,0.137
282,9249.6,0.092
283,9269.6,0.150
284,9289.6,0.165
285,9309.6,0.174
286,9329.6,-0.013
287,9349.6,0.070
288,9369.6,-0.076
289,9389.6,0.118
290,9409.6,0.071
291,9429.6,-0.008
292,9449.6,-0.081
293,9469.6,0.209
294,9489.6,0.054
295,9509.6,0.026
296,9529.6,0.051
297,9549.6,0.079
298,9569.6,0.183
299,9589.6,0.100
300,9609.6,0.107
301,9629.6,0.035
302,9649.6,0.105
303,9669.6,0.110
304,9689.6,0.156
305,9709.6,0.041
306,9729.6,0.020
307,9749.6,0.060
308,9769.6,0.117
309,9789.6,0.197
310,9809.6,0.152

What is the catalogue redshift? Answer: 0.72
